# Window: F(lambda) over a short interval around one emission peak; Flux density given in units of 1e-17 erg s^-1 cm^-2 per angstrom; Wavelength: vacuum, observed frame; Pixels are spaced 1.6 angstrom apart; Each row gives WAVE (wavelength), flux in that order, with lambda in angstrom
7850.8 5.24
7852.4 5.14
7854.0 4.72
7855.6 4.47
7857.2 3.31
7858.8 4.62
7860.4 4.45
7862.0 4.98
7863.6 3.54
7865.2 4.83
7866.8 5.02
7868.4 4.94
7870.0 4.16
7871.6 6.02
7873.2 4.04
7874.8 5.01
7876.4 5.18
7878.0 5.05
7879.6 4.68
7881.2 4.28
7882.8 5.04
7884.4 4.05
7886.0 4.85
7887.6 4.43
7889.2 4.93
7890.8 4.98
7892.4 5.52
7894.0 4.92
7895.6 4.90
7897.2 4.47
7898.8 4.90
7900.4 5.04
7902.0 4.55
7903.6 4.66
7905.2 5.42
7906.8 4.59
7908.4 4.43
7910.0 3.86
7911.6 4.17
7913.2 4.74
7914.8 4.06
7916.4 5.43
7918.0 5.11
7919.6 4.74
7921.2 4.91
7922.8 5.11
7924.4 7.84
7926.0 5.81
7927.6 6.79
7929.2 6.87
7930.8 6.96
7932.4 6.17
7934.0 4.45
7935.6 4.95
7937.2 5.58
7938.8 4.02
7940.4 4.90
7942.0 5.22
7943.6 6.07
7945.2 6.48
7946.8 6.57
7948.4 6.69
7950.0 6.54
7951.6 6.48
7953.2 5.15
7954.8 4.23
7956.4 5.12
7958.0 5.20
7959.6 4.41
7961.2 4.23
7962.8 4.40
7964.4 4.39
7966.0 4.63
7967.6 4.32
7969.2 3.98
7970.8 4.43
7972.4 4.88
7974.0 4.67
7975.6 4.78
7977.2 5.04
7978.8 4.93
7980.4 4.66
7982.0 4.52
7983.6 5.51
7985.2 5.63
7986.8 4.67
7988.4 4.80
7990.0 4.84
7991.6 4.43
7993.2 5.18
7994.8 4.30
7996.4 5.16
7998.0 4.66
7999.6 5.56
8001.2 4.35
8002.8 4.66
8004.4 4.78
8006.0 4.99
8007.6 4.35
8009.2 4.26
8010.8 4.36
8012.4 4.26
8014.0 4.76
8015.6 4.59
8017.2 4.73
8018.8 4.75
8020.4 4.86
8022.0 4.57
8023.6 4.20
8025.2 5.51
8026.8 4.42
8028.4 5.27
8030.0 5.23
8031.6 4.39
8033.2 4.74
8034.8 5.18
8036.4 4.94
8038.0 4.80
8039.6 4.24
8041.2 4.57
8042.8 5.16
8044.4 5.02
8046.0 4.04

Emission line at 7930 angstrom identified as [S II]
